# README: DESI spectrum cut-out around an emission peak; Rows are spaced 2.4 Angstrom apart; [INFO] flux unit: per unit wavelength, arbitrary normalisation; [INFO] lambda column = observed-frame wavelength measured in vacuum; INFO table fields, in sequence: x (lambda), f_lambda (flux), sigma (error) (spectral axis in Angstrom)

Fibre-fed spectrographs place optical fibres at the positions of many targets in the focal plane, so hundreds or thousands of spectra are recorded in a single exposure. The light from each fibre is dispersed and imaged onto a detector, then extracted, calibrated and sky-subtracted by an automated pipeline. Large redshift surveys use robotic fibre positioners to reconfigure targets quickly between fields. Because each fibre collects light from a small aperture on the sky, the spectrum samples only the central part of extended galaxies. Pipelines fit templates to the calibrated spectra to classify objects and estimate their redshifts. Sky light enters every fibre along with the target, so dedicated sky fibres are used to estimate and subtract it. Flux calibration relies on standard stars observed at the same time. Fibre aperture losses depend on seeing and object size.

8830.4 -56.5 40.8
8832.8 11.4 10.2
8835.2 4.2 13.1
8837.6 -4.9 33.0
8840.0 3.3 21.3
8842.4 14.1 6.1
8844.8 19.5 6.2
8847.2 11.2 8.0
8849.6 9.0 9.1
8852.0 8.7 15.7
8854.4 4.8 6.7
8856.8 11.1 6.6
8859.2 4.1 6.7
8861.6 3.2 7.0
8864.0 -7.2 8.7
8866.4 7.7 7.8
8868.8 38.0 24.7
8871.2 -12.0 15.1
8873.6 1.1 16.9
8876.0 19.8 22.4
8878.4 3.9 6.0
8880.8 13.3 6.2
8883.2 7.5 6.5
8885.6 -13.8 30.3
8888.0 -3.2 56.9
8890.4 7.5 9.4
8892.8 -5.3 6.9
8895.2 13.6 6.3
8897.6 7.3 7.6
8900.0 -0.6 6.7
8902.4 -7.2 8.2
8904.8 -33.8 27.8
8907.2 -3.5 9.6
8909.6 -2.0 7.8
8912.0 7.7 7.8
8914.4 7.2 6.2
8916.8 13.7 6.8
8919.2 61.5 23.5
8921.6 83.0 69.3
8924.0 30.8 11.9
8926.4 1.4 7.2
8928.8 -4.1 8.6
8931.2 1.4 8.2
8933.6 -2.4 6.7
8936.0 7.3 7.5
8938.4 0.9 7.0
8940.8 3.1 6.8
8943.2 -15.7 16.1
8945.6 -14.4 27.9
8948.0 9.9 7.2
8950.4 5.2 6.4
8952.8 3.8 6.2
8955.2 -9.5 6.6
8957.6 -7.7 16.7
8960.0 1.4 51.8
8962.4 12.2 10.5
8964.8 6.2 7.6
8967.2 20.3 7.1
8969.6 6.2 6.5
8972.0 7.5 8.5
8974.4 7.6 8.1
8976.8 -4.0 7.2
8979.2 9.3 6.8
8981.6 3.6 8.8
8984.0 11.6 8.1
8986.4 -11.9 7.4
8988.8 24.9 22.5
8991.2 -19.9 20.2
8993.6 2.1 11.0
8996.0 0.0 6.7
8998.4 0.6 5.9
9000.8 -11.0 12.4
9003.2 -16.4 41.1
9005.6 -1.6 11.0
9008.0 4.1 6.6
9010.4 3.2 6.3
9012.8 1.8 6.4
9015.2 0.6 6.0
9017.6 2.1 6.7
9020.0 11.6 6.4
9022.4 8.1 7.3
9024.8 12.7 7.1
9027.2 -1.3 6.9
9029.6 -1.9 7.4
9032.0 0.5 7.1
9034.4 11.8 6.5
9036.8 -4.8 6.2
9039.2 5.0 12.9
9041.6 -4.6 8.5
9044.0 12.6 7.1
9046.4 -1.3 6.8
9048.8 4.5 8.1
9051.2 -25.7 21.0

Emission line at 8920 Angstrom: [O III] 5007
